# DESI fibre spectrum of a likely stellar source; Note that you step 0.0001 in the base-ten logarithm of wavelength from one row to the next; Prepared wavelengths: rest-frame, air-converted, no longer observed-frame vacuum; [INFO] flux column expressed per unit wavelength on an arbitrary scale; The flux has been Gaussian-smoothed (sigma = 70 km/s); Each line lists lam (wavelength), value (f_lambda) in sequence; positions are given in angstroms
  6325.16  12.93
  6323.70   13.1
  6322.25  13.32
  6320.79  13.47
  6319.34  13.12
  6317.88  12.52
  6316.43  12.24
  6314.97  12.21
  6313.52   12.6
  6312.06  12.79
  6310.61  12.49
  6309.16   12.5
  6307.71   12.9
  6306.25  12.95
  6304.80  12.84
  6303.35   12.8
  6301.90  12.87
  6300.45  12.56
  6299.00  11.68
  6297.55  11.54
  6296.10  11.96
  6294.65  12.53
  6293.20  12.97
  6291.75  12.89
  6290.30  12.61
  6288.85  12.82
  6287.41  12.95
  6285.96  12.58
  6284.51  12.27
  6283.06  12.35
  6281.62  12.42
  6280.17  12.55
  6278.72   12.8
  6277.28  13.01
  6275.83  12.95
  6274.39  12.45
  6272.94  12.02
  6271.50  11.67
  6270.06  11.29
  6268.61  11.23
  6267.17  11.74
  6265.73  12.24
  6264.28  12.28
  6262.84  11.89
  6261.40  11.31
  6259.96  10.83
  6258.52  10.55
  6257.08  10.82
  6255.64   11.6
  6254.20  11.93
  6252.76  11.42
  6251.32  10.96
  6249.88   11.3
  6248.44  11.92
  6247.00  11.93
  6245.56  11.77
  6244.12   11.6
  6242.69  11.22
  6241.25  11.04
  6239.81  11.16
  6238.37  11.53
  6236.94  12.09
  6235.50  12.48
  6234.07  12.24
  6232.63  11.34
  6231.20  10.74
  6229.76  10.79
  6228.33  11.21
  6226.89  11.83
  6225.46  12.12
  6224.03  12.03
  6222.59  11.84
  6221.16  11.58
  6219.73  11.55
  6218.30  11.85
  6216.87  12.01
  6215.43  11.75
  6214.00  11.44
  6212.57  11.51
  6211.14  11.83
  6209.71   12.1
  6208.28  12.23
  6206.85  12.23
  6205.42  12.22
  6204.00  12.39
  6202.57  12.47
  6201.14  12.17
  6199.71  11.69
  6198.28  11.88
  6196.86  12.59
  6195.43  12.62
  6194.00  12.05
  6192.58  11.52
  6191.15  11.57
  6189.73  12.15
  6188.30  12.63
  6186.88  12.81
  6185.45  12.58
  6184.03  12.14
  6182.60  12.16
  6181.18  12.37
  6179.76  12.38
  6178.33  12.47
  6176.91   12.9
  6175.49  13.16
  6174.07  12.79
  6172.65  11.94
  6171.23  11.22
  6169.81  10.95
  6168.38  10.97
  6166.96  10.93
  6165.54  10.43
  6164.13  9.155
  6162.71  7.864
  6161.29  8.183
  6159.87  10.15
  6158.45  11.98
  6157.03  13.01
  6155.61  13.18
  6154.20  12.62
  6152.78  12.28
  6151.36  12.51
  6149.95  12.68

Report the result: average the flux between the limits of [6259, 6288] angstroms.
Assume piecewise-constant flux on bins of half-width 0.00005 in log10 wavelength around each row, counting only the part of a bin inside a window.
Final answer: 12.1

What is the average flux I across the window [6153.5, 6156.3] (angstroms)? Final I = 12.9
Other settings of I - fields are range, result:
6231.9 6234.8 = 11.8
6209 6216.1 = 11.7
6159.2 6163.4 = 8.72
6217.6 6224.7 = 11.8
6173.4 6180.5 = 12.7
